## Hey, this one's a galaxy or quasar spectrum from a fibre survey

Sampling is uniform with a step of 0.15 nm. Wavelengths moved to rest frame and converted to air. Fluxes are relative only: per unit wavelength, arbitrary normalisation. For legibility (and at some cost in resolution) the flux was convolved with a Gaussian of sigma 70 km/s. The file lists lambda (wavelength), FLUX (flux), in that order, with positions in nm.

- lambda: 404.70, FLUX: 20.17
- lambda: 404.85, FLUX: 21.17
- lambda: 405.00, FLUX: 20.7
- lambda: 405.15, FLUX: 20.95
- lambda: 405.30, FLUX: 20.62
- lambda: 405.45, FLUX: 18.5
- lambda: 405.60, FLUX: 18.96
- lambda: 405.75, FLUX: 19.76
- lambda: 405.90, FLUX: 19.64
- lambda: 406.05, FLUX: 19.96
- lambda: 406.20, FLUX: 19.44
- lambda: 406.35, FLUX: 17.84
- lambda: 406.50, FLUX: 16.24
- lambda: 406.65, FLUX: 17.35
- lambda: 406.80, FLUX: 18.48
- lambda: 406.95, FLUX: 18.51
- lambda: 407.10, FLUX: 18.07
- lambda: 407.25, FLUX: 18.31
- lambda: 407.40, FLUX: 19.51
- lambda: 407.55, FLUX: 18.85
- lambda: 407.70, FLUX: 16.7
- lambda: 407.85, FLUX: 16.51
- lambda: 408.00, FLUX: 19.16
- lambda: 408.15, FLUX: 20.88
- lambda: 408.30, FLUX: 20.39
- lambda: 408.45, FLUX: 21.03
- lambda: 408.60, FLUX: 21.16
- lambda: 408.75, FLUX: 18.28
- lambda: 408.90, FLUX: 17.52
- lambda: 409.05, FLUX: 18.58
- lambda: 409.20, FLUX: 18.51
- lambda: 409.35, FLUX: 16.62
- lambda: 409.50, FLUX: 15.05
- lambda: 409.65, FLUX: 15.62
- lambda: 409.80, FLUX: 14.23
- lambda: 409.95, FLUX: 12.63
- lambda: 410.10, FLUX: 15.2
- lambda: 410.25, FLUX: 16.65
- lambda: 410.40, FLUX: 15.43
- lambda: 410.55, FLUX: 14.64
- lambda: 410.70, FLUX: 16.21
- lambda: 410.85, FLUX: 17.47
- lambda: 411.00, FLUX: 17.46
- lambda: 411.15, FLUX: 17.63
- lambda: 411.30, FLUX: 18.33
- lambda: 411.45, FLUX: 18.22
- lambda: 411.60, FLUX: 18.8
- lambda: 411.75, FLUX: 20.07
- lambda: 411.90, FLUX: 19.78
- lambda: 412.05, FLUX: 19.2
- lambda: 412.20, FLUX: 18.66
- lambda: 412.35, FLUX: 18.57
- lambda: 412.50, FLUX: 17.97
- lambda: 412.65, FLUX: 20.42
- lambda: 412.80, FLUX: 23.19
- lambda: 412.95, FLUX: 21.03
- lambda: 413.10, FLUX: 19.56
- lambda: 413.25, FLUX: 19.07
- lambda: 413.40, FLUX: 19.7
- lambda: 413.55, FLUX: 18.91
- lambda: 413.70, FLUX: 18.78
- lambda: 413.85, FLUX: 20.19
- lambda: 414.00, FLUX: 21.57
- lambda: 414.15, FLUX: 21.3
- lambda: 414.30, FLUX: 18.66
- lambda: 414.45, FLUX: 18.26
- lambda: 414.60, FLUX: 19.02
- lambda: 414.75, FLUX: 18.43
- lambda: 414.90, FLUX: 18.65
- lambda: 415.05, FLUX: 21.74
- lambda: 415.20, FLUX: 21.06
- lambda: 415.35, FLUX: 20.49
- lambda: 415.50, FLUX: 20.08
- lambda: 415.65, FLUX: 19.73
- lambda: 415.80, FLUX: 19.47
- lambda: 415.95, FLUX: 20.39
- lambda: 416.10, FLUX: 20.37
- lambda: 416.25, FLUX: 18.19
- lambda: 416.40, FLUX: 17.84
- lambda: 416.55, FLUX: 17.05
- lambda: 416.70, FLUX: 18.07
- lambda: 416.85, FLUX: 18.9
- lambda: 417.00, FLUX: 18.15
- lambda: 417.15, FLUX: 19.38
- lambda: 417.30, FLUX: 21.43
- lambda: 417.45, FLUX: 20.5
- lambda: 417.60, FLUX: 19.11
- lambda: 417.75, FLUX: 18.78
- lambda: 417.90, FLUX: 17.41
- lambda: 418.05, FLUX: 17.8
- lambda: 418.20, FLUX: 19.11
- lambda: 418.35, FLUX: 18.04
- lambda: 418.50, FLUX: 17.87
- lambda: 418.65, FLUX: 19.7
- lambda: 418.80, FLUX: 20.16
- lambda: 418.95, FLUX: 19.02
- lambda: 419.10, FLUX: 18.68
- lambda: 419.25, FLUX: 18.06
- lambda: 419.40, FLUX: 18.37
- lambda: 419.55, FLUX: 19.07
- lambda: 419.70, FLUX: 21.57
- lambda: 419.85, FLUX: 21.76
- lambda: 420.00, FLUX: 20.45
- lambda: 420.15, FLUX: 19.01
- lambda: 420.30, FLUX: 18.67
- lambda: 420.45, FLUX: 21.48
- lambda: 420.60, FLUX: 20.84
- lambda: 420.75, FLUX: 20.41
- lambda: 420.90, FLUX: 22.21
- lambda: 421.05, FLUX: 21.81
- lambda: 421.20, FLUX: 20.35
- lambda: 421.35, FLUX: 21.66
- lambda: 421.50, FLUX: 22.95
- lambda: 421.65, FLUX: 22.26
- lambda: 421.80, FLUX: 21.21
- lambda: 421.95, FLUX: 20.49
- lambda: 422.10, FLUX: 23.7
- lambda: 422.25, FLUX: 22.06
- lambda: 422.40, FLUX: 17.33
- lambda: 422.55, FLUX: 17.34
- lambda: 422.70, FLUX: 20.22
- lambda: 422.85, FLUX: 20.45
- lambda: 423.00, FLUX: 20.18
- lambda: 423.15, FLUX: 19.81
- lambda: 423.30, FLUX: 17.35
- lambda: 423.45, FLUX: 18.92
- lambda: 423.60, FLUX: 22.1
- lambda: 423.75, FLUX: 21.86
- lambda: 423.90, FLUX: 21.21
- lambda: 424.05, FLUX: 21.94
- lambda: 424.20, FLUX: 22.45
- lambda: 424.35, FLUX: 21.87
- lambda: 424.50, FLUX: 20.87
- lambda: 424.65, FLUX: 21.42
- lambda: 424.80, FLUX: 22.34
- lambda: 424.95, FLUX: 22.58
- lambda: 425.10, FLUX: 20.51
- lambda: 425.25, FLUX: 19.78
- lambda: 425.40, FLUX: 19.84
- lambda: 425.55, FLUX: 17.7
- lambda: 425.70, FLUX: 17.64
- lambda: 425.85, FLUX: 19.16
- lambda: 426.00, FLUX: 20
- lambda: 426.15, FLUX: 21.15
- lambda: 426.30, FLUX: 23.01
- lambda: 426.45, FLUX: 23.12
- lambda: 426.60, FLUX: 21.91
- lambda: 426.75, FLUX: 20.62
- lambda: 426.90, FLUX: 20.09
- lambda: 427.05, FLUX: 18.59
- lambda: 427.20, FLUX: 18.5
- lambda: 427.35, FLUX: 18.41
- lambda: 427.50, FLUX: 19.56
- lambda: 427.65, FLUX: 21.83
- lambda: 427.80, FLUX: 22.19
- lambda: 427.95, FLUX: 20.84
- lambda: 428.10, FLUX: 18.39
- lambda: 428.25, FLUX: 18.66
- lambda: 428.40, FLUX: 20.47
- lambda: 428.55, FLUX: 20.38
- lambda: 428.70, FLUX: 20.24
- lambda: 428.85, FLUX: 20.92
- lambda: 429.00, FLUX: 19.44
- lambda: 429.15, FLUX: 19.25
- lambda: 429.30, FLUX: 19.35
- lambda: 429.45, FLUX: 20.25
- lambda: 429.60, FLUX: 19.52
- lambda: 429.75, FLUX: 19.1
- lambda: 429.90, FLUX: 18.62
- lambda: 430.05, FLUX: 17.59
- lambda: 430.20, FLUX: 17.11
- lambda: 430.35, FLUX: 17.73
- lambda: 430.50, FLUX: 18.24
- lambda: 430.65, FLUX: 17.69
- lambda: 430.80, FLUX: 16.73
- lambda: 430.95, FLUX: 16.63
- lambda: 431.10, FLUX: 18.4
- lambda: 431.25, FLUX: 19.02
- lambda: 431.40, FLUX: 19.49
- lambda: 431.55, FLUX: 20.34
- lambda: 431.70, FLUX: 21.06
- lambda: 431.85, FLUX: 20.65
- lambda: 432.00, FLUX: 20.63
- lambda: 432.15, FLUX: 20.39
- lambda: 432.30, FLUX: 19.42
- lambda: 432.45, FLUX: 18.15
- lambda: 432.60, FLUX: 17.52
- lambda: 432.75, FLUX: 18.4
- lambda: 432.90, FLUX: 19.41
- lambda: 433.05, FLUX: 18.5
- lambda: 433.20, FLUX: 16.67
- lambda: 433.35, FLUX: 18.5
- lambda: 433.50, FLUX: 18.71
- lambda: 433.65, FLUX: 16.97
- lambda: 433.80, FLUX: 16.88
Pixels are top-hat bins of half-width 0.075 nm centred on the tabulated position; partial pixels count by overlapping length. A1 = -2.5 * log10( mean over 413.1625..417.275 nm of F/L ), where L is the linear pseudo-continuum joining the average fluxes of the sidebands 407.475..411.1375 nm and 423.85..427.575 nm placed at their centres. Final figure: -0.05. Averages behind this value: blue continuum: 17.3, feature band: 19.4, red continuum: 20.6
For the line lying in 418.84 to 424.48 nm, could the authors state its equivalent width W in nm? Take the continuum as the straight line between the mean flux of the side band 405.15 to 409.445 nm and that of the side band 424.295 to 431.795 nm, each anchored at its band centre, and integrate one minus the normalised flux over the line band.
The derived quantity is -0.31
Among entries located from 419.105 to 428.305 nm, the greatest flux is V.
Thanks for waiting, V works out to 23.7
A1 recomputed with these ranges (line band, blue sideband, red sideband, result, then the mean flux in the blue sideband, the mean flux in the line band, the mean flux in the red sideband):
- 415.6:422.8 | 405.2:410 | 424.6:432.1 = -0.04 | 18.3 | 19.8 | 19.7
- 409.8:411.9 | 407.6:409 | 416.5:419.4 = 0.13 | 19.1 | 16.8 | 18.8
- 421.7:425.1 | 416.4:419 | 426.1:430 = -0.07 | 18.8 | 20.8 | 20.1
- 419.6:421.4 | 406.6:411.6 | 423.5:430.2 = -0.08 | 17.6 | 20.8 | 20.3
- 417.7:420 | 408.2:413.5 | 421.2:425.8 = 0.04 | 18.1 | 19.1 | 20.7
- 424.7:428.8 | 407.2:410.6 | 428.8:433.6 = -0.10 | 17.5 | 20.3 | 18.8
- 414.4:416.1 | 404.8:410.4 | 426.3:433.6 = -0.07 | 18.3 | 19.8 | 19.3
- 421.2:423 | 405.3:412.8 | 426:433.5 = -0.10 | 18.1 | 20.8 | 19.4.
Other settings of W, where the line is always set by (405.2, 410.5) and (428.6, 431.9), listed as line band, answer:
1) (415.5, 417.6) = -0.10 nm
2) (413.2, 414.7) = -0.10 nm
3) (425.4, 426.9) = -0.13 nm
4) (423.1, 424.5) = -0.16 nm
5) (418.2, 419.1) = -0.02 nm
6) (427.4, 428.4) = -0.07 nm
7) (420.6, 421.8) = -0.19 nm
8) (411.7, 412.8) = -0.08 nm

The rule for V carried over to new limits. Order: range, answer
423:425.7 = 22.58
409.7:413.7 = 23.19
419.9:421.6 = 22.95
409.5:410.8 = 16.65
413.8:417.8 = 21.74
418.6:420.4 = 21.76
